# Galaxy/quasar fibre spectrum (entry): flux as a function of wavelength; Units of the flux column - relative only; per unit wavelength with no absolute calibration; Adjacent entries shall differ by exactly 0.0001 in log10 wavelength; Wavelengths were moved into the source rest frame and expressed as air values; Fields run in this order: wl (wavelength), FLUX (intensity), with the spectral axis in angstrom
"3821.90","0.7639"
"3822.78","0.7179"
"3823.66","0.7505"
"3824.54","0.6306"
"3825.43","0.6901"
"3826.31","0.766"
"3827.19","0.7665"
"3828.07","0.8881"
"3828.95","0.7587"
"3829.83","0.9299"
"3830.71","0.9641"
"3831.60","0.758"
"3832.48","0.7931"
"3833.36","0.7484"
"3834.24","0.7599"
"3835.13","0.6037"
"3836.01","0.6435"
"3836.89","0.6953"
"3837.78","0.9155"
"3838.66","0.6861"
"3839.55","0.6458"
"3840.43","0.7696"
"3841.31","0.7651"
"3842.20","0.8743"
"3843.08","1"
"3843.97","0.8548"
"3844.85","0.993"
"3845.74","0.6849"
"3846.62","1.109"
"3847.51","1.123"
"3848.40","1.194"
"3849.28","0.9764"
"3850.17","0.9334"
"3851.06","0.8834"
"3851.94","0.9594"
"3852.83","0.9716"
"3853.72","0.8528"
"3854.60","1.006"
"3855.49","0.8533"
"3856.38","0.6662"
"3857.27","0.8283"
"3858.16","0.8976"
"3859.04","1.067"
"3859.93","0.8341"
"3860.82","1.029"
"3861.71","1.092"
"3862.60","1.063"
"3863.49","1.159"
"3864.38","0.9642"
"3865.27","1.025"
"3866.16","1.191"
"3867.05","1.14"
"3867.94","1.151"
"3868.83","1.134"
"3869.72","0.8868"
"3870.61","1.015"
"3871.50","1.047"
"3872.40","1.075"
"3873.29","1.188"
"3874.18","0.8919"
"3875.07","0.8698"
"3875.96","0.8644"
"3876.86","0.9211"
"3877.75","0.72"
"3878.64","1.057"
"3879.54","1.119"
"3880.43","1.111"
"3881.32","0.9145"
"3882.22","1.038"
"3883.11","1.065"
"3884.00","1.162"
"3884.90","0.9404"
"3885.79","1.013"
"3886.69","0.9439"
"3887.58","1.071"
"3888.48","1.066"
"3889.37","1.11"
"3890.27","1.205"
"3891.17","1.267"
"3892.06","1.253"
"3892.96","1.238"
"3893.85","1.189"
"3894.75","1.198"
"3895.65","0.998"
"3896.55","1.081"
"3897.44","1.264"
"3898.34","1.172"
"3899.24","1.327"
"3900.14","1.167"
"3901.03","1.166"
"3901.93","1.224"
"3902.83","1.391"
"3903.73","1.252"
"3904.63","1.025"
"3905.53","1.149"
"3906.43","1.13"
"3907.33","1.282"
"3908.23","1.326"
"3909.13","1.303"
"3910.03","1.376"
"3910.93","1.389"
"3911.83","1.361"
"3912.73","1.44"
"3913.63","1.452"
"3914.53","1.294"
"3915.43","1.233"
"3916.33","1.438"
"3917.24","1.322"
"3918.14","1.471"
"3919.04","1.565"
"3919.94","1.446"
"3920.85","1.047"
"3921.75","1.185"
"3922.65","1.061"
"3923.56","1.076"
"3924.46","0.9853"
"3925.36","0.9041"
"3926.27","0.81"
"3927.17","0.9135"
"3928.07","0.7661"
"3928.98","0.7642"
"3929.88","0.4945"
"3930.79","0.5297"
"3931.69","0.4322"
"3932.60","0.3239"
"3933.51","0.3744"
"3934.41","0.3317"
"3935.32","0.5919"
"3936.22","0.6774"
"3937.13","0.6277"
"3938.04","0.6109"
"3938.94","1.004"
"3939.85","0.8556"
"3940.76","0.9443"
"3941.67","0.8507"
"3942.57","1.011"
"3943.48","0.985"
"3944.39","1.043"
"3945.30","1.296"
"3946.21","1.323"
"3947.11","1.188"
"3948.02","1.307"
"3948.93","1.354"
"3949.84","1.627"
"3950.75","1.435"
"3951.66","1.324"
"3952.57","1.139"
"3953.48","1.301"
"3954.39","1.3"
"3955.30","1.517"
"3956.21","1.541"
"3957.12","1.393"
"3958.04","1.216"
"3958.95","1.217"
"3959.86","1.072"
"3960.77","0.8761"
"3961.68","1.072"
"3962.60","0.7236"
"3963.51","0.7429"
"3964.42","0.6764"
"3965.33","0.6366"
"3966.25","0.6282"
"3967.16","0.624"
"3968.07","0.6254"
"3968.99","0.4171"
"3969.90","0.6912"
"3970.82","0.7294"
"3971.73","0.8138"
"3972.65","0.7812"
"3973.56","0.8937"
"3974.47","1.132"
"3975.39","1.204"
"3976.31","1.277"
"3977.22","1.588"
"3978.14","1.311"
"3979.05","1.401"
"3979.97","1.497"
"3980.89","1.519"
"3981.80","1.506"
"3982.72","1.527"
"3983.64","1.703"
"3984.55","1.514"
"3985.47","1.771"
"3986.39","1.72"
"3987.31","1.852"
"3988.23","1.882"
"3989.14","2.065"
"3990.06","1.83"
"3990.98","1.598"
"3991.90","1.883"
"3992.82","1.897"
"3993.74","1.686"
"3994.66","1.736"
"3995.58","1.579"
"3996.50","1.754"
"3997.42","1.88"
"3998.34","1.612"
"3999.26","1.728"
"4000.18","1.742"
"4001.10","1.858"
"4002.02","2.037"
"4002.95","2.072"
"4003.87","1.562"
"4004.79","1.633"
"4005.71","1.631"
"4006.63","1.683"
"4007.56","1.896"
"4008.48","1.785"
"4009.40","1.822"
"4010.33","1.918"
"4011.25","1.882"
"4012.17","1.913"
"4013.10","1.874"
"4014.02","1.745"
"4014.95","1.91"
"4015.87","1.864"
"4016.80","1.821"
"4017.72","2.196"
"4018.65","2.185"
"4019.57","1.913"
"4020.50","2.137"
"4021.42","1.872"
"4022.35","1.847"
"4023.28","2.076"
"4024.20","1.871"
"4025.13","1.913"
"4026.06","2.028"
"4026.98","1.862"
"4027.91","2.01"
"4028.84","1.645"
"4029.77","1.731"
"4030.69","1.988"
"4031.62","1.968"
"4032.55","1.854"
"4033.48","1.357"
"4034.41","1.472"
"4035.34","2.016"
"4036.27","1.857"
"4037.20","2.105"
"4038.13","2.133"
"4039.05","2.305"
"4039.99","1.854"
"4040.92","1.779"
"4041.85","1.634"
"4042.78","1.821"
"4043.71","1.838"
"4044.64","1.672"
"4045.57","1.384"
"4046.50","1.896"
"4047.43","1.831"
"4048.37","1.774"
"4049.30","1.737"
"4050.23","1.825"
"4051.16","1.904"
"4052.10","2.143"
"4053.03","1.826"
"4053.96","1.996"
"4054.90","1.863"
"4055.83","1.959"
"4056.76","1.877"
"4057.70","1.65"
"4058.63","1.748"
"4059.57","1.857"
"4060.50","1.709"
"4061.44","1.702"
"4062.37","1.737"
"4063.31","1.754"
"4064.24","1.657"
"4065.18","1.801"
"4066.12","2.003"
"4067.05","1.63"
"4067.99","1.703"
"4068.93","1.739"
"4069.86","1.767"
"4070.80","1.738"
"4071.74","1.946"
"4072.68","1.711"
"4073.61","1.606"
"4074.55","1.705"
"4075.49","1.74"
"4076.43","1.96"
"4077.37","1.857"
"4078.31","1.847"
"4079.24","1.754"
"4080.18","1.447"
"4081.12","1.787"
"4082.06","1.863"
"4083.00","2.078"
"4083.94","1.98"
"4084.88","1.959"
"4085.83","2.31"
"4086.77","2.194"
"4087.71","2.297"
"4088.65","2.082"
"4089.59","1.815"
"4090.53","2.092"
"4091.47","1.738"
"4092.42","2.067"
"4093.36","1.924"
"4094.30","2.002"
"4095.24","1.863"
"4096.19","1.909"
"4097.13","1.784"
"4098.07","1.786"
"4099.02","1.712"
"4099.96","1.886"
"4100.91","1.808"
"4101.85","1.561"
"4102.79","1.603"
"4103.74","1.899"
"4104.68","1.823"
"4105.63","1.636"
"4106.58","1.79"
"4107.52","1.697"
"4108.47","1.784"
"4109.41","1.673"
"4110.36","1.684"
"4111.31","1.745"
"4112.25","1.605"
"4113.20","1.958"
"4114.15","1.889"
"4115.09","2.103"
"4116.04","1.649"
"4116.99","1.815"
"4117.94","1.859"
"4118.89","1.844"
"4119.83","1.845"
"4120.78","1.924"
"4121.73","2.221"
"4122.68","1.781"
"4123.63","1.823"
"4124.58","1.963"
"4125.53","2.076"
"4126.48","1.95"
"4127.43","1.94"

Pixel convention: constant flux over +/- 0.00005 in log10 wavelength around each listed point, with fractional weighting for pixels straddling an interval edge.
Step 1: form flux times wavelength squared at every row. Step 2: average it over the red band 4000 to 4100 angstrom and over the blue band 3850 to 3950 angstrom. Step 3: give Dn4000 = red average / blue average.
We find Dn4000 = 1.9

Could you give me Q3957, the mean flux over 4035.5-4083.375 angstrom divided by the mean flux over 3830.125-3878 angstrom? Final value 1.97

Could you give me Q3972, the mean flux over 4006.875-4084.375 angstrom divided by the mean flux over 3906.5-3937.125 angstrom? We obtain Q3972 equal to 1.80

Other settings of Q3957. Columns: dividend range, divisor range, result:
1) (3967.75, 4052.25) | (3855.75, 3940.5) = 1.63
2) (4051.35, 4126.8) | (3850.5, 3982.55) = 1.74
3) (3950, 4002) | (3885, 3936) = 1.23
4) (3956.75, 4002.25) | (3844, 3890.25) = 1.34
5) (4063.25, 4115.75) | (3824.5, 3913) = 1.81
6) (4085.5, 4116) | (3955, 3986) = 1.67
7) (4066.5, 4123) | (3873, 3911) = 1.64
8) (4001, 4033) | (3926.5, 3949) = 2.31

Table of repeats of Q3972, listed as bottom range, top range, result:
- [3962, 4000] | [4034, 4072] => 1.36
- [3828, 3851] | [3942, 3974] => 1.23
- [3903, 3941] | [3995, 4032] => 1.83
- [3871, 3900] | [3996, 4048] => 1.72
